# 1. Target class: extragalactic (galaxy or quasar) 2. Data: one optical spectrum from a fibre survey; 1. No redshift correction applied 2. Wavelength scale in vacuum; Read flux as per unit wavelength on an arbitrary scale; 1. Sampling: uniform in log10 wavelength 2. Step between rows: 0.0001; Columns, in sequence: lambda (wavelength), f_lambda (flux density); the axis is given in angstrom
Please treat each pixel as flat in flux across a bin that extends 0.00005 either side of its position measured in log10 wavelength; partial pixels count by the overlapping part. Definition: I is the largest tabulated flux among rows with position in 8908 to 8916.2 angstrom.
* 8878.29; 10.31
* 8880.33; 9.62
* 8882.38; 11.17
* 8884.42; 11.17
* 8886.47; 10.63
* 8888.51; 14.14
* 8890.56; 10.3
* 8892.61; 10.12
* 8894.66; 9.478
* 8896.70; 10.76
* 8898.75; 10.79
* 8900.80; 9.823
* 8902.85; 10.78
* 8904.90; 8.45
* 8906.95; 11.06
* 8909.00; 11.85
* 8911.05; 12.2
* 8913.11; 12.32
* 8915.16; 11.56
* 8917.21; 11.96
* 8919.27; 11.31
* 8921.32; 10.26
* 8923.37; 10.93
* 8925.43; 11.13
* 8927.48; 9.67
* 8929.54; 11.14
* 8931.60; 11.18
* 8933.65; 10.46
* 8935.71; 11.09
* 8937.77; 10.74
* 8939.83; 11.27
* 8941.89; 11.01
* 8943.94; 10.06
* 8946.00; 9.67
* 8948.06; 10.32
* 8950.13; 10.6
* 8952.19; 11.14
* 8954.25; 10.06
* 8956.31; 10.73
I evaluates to 12.32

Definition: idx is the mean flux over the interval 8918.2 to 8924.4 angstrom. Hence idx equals 10.8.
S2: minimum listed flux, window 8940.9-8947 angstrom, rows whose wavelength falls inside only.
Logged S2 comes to 9.67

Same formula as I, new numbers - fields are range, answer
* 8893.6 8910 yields 11.85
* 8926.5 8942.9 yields 11.27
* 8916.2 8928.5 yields 11.96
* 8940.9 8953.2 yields 11.14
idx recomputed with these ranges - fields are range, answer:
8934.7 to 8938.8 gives 10.9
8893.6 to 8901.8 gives 10.2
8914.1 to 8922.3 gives 11.3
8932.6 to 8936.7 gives 10.8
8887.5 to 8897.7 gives 11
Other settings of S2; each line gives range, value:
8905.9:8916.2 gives 11.06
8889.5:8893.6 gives 10.12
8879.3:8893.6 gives 9.62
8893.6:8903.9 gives 9.478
